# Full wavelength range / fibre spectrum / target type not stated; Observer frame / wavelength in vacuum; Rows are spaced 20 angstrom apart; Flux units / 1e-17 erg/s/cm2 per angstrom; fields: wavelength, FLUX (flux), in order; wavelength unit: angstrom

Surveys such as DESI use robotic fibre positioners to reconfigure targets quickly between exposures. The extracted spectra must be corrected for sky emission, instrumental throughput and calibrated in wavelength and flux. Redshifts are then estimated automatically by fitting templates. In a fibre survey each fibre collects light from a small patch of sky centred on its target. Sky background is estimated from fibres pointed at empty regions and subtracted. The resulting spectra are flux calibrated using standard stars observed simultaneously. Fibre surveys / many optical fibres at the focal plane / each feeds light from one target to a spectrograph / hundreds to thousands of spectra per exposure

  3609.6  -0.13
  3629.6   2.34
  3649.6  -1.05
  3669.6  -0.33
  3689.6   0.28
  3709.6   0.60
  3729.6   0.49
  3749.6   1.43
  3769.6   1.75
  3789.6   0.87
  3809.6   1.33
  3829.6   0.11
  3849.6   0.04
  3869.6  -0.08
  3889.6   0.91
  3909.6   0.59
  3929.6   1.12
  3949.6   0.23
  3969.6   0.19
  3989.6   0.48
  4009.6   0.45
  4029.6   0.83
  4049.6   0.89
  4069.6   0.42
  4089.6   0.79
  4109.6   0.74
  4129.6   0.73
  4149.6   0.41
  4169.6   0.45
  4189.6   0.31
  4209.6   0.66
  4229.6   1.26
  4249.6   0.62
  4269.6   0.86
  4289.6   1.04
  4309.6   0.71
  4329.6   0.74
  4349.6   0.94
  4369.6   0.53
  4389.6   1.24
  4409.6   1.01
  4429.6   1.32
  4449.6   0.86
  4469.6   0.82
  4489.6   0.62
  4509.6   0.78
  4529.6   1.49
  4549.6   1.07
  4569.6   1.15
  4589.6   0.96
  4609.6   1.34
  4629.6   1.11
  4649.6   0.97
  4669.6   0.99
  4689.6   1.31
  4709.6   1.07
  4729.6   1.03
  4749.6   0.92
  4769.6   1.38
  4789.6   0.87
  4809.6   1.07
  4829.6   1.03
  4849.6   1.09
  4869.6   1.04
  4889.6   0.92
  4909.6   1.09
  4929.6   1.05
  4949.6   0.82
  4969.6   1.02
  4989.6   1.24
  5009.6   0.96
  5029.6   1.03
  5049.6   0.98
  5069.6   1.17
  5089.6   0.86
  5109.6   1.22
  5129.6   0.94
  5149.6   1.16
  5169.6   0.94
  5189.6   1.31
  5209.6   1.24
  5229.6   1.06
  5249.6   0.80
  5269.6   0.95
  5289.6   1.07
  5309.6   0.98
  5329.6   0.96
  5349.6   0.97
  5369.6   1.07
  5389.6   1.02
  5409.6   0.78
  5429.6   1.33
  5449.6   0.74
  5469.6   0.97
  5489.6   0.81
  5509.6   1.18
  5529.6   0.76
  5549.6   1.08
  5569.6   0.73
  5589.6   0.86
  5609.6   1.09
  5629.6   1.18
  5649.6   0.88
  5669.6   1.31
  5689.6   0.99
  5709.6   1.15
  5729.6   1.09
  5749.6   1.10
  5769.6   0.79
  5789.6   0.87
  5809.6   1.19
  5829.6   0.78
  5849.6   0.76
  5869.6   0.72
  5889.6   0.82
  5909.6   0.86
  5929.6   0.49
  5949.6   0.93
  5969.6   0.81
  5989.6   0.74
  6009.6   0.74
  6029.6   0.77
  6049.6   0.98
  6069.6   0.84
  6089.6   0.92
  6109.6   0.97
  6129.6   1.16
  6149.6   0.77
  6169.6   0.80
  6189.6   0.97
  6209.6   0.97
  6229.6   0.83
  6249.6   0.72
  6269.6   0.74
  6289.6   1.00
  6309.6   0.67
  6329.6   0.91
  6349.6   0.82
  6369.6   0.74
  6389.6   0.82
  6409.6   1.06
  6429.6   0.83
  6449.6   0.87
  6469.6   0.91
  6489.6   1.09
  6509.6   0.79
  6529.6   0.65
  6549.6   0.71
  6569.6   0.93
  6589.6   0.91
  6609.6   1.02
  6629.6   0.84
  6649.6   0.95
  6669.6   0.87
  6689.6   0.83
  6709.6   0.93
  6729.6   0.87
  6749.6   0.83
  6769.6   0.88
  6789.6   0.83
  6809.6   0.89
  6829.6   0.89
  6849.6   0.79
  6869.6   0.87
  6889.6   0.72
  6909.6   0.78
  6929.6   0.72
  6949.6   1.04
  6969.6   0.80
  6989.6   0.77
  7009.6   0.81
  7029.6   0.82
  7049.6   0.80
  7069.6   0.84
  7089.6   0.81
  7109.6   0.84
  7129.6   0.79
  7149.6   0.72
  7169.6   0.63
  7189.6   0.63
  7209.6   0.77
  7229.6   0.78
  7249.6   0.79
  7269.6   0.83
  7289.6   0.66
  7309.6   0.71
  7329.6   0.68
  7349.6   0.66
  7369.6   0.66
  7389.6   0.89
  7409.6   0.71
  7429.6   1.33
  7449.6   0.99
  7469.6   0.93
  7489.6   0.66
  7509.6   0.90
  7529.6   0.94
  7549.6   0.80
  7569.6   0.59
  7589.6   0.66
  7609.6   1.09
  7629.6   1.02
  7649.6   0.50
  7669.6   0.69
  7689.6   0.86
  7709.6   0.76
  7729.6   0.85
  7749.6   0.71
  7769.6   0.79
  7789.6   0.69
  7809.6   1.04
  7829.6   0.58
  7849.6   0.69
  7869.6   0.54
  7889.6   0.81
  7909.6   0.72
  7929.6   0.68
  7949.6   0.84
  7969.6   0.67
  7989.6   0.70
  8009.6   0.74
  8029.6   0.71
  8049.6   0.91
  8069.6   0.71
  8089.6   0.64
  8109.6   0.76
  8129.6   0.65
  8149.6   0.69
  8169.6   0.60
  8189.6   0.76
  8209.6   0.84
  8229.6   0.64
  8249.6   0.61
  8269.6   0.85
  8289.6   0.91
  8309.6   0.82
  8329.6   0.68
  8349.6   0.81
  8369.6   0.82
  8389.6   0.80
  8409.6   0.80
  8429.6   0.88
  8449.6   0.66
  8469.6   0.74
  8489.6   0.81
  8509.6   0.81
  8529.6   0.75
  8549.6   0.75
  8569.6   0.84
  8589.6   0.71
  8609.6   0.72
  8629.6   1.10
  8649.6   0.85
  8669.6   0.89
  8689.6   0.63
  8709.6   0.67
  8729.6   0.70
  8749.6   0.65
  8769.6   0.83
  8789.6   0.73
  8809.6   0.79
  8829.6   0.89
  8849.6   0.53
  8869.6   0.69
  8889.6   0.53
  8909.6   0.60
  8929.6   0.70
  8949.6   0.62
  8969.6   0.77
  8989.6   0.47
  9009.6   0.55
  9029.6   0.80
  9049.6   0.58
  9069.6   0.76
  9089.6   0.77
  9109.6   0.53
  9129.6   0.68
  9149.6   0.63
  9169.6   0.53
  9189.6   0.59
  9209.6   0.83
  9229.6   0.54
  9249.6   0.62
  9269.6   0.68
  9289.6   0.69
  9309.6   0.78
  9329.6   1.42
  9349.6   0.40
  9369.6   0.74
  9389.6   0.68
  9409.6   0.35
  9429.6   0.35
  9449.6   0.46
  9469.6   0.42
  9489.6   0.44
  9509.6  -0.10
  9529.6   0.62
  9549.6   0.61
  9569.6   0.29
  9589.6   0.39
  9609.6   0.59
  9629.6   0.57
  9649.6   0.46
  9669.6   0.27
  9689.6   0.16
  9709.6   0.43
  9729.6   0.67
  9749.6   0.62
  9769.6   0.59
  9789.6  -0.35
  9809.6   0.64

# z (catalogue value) 0.13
